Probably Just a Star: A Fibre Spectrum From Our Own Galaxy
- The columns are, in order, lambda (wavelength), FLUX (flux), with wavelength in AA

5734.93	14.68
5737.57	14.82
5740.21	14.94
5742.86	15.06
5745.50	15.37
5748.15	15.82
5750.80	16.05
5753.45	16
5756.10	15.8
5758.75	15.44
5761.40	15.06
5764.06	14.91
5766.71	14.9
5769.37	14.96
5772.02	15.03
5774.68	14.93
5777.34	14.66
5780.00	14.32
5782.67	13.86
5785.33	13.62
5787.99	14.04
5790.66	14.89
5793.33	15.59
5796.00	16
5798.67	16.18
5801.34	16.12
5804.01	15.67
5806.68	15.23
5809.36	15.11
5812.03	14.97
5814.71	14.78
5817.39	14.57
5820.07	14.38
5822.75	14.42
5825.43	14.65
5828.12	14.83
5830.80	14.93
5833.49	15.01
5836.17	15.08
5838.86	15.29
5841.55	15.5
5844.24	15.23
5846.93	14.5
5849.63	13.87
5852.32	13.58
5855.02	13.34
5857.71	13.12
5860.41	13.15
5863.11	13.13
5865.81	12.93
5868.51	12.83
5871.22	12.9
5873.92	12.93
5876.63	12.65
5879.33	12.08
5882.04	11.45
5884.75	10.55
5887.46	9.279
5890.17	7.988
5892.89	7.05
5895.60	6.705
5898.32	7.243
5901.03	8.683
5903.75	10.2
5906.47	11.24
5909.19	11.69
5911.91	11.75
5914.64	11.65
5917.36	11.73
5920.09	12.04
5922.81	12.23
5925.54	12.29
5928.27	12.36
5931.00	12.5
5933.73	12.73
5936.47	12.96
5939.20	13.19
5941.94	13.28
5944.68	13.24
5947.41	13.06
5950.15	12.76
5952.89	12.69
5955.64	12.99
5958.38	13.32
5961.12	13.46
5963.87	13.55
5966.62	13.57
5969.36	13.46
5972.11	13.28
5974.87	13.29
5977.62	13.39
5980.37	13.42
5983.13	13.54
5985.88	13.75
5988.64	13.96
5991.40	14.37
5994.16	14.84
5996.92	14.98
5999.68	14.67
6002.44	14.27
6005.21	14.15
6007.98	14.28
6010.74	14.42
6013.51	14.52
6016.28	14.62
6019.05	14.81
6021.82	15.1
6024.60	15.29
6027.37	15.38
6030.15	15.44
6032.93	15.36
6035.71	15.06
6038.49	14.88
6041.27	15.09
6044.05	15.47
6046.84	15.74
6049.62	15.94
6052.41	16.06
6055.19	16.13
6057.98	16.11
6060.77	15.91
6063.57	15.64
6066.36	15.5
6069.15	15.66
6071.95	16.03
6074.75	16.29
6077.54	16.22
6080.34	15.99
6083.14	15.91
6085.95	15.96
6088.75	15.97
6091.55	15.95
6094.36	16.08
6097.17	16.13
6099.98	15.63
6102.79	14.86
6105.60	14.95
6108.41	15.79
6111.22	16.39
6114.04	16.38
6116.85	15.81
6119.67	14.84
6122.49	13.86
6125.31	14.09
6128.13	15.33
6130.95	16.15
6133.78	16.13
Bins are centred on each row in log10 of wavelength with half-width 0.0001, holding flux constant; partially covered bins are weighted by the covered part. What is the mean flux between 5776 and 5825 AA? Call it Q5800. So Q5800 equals 14.9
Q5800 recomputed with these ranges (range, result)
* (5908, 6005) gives 13.2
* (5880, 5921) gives 9.96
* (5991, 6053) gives 15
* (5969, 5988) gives 13.5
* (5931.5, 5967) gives 13.1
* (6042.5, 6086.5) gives 15.9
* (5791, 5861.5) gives 14.8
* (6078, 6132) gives 15.6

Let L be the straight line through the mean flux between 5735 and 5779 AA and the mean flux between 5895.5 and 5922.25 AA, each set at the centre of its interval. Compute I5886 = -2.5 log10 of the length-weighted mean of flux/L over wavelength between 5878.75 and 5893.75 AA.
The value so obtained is 0.16 mag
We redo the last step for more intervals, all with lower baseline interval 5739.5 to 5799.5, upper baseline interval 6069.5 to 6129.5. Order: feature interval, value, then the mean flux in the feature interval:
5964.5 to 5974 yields 0.15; 13.4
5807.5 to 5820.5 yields 0.03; 14.8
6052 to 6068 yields -0.02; 15.9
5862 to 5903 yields 0.40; 10.5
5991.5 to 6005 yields 0.06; 14.6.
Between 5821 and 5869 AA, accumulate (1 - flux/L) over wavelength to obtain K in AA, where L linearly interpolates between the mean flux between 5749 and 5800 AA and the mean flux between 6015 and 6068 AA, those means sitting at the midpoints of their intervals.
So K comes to 3.03 AA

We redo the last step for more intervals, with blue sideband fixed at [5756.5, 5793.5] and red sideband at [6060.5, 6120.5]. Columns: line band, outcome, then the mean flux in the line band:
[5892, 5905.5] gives 6.3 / 8.11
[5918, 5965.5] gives 7.6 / 12.8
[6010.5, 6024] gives 0.7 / 14.7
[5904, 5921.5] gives 4.2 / 11.6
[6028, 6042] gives 0.4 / 15.2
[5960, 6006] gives 4.7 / 13.9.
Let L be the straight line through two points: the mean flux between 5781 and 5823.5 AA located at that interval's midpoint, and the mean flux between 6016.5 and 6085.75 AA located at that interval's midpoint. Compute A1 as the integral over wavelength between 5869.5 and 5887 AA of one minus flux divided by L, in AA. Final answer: 3.7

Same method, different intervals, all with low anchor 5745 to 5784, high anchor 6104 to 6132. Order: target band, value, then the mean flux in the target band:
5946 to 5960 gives 2.09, 13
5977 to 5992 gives 1.52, 13.7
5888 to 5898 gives 5.12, 7.41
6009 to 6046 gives 0.62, 15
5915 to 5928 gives 2.70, 12.1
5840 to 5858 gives 1.12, 14.2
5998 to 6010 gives 0.72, 14.4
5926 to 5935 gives 1.61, 12.5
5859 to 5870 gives 1.58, 13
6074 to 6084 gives -0.51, 16.1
